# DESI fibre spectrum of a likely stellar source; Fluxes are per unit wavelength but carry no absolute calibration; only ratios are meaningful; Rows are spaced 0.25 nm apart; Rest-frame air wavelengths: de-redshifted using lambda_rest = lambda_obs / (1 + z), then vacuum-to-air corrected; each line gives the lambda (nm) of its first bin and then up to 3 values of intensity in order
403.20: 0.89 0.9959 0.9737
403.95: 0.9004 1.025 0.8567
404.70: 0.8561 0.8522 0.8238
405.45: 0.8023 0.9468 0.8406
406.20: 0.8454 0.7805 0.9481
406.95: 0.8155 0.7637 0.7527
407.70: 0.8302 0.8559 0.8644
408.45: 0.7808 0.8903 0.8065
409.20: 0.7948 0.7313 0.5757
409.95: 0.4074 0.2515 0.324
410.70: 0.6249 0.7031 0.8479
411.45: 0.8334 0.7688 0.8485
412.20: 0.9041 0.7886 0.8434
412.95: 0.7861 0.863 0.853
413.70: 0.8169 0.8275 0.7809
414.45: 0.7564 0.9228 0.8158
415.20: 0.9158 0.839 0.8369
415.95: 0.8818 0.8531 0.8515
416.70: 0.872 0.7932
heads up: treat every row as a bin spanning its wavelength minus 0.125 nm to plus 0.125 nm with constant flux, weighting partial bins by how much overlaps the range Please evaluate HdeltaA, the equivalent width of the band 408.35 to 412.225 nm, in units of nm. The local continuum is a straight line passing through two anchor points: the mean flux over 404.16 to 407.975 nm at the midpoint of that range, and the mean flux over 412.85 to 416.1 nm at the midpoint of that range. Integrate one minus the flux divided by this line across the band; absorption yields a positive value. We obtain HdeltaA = 0.712 nm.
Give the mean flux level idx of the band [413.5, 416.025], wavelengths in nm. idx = 0.839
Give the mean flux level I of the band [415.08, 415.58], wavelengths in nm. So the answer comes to 0.877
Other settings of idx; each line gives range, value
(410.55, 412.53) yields 0.784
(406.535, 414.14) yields 0.757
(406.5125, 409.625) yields 0.815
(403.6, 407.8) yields 0.859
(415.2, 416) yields 0.86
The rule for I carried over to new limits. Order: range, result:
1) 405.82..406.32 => 0.844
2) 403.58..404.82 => 0.922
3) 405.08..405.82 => 0.857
